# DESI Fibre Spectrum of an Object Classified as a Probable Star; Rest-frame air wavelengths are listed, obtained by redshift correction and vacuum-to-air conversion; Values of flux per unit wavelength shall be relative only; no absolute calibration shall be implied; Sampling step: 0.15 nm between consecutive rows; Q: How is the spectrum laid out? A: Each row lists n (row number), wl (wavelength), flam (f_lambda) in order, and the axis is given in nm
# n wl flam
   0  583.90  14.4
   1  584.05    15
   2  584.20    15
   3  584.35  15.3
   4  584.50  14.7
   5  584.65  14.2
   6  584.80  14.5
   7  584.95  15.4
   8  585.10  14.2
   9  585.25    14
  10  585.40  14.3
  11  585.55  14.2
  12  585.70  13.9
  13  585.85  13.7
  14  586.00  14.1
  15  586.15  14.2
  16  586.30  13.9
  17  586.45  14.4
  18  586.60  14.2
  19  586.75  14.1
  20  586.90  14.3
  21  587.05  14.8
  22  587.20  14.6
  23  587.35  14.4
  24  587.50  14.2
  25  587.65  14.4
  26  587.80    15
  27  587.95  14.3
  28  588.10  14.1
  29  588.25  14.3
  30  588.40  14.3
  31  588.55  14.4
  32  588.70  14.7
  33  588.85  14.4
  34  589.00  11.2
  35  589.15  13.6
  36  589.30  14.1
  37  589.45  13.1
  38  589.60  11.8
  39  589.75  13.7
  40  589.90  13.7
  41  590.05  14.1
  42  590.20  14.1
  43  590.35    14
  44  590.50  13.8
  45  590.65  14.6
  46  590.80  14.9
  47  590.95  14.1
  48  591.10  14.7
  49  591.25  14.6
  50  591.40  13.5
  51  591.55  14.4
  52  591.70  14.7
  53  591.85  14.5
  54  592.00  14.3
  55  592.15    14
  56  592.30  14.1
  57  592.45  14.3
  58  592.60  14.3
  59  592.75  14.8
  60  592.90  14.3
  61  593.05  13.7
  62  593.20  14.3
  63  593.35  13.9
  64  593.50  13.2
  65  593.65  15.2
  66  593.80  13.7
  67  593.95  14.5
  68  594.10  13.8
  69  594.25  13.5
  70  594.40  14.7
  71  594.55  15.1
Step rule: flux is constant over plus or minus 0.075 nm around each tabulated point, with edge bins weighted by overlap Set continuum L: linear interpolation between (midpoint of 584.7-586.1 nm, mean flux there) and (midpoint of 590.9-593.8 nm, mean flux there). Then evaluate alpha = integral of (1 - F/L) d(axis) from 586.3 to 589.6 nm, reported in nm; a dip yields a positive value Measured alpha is 0.040 nm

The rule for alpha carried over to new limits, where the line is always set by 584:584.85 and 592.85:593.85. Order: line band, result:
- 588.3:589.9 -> 0.09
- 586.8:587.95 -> 0.00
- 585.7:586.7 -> 0.04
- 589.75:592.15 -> 0.00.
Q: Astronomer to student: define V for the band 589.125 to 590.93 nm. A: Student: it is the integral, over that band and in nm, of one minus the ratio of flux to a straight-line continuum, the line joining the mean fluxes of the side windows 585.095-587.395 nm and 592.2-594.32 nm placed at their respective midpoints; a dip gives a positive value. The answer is 0.04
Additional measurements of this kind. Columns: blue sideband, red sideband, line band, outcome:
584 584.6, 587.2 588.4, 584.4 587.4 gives 0.08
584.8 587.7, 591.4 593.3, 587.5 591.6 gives 0.08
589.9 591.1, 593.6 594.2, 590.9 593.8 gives 0.00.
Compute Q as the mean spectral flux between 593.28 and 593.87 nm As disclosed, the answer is 14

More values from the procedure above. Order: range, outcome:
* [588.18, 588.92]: 14.4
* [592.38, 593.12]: 14.3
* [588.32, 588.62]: 14.3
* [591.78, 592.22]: 14.3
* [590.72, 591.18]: 14.6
